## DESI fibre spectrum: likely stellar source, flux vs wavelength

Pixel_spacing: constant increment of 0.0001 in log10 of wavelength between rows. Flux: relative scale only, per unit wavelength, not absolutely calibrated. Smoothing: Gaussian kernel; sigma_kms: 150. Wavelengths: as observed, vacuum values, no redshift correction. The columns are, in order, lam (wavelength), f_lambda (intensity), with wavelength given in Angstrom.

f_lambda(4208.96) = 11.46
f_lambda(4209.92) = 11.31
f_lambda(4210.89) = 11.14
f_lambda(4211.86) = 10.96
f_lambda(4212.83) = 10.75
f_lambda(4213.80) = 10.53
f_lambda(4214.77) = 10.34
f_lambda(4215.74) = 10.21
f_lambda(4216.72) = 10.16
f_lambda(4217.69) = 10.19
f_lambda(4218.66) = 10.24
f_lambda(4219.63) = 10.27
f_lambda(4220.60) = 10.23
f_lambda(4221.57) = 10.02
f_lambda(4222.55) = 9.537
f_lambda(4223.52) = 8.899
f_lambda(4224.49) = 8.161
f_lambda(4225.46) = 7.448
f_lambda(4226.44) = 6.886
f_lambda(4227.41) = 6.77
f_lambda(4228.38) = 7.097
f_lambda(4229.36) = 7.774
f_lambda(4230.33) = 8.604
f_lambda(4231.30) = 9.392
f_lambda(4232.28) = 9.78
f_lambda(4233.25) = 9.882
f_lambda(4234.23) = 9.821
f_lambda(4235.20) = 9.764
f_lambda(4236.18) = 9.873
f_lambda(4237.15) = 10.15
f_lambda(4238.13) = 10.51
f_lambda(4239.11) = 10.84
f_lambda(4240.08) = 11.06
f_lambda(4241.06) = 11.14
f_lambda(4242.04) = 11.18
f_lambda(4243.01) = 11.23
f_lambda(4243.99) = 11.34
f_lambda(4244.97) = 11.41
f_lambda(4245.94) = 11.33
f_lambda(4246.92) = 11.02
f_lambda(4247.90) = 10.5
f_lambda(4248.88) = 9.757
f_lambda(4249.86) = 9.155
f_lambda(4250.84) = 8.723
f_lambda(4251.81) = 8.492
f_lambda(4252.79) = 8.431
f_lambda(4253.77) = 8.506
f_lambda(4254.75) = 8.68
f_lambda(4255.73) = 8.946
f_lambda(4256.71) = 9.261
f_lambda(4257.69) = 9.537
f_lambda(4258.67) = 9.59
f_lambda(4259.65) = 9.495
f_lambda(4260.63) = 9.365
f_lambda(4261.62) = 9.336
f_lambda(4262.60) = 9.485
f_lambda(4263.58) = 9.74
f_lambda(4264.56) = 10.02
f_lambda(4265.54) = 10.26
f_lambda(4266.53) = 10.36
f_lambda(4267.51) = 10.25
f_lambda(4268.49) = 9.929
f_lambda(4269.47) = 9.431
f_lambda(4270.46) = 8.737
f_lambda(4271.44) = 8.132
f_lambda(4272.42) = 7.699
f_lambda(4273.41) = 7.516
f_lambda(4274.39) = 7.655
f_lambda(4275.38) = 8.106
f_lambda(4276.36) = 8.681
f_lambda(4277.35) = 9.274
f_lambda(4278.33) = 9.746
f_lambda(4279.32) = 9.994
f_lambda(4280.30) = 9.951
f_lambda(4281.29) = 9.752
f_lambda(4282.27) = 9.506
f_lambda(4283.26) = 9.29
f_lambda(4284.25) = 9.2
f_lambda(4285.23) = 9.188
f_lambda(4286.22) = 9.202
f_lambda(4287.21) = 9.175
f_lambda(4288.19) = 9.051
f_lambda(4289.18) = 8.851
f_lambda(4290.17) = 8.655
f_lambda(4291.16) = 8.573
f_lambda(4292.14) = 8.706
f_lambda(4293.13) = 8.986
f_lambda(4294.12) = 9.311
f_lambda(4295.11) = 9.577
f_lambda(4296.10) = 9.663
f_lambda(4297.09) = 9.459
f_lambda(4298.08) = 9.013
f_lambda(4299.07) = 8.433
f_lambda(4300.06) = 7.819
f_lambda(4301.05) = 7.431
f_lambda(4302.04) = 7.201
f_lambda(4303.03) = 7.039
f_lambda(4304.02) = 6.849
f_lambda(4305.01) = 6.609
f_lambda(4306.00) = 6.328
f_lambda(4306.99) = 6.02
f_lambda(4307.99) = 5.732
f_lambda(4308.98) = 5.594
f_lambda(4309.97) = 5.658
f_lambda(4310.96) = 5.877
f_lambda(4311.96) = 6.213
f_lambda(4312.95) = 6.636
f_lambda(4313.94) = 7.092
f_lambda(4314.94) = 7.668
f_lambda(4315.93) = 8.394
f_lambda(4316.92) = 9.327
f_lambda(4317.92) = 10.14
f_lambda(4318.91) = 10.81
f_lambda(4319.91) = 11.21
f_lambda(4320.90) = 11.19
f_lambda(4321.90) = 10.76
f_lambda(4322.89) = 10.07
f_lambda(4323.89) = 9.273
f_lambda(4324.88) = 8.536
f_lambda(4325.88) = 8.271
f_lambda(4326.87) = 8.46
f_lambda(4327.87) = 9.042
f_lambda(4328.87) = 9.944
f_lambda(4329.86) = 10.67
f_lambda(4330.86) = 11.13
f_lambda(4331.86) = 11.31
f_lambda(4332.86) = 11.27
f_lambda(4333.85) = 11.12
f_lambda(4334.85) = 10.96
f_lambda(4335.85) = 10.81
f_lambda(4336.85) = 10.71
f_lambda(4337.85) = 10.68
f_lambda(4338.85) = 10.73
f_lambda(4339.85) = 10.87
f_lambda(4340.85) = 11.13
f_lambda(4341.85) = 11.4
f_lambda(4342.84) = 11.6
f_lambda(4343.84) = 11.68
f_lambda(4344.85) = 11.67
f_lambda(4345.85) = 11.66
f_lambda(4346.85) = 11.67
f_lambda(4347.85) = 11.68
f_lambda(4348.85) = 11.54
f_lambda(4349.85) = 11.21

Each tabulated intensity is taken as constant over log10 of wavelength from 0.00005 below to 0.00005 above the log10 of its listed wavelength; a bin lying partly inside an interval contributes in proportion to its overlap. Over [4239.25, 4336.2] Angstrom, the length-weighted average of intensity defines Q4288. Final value 9.13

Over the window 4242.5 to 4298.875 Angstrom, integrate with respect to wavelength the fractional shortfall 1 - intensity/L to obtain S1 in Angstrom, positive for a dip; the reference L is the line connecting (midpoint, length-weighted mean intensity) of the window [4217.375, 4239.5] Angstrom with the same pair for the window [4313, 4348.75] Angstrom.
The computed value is 1.7 Angstrom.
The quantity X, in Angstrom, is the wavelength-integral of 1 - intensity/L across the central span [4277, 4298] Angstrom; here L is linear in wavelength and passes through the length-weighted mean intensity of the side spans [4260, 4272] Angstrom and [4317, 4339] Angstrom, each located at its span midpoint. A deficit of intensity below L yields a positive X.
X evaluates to 1.1 Angstrom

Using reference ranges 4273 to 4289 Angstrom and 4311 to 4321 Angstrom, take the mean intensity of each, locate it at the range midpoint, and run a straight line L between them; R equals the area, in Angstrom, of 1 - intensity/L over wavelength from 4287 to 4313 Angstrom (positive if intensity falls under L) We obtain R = 3.3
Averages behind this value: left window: 9.09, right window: 8.64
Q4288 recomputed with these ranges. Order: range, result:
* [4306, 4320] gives 7.45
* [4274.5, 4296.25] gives 9.17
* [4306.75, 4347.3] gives 9.61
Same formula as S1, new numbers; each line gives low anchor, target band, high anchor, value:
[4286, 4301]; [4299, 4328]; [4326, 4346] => 5.48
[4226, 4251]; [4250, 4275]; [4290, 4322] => 0.29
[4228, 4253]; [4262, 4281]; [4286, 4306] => -0.24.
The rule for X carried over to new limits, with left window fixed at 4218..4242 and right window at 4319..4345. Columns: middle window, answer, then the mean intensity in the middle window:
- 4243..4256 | -0.25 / 9.78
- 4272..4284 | 1.19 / 8.94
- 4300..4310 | 3.59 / 6.56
